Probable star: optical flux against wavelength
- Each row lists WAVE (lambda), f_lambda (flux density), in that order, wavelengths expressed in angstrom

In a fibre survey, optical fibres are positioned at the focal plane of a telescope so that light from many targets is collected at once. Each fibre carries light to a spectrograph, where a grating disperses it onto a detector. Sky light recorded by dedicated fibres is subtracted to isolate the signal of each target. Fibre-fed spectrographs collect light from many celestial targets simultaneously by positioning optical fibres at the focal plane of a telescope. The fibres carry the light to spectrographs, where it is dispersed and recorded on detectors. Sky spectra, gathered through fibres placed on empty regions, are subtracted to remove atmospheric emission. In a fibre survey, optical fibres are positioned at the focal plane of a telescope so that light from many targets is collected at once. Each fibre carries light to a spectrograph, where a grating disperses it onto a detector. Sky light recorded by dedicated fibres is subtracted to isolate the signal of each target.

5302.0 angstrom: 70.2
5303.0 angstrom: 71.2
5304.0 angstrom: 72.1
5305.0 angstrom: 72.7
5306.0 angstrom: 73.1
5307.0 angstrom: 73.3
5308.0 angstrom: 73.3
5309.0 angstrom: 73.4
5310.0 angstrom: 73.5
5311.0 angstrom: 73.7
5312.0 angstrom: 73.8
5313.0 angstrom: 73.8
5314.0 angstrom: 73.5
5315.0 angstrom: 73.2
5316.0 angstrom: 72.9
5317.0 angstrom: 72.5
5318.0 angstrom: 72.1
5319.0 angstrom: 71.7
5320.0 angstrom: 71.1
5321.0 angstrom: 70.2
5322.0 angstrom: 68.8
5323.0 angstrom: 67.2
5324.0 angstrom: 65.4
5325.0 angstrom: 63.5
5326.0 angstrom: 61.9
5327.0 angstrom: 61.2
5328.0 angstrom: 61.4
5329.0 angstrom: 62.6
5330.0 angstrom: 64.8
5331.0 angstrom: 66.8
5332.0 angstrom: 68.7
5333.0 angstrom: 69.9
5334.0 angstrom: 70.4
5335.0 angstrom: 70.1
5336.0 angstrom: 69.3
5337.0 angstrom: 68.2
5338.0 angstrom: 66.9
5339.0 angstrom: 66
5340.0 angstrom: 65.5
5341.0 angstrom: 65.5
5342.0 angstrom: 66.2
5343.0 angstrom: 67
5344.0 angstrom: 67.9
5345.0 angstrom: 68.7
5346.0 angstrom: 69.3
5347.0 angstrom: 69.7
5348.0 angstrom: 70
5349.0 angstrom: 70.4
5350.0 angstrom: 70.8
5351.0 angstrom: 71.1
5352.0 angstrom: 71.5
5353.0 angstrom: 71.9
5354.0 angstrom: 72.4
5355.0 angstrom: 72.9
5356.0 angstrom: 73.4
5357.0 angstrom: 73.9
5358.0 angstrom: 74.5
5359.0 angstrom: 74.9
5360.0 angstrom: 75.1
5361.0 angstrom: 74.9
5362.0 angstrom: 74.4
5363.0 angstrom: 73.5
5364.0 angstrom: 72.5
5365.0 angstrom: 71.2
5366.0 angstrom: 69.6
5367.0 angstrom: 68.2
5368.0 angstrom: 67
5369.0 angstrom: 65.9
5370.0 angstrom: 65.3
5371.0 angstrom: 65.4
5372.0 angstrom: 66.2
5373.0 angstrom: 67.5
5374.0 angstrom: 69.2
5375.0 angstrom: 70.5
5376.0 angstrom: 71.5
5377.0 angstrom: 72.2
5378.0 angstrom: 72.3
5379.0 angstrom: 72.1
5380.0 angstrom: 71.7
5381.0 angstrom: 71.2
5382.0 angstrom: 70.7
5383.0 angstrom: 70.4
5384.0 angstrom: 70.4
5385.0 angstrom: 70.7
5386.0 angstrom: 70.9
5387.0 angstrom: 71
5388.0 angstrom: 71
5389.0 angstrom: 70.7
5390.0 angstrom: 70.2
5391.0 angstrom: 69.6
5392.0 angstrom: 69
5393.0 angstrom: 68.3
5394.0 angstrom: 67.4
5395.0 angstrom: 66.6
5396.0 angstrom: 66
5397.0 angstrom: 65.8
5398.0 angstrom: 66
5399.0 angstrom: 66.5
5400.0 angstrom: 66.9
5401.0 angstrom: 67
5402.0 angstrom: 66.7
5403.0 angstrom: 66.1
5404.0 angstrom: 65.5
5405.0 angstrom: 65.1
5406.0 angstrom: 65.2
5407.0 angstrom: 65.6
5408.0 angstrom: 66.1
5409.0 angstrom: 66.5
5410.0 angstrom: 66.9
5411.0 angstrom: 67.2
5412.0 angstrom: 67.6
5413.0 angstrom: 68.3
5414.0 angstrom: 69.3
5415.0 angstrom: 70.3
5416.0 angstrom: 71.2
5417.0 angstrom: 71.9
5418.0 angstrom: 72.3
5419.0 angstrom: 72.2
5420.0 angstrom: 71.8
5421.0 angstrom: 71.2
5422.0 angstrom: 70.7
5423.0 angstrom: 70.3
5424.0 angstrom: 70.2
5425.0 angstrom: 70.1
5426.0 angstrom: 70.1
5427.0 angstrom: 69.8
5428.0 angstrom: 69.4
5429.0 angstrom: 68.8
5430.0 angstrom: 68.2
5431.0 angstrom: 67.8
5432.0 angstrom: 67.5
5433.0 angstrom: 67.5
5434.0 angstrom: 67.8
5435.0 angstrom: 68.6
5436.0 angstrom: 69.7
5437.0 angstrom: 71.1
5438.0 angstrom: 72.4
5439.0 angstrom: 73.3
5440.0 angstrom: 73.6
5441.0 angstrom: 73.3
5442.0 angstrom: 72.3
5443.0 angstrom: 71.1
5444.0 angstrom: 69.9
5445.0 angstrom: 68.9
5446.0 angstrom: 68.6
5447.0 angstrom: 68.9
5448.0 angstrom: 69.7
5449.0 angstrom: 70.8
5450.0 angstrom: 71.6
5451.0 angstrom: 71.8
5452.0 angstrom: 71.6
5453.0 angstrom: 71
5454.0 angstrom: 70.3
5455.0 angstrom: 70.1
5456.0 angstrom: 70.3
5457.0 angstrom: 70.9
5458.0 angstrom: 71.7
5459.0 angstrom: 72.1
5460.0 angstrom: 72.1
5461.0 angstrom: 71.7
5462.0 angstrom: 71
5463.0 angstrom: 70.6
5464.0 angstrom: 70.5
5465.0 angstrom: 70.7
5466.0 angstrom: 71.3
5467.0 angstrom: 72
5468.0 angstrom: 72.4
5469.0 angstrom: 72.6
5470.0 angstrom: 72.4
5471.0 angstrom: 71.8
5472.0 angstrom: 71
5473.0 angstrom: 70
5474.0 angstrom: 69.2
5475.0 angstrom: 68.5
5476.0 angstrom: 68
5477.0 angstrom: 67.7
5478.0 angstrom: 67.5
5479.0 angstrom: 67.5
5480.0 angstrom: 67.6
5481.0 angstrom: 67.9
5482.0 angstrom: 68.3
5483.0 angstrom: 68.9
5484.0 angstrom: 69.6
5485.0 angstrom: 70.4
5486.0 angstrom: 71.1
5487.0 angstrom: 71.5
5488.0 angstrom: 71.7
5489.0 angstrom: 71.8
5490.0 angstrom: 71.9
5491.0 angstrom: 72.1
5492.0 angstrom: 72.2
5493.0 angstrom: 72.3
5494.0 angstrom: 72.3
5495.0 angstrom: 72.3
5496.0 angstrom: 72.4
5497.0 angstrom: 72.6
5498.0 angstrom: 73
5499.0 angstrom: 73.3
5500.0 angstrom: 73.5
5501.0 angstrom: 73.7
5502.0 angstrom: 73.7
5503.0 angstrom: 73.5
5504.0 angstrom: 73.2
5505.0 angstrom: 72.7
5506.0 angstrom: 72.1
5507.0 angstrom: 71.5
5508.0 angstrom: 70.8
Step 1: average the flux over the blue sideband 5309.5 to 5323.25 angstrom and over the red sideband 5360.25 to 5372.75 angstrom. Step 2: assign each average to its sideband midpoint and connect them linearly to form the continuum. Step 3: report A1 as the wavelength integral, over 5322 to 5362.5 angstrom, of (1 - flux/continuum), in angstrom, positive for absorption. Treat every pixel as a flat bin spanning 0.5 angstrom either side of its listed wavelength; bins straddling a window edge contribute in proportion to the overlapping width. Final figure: 1.1 angstrom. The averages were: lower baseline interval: 72.1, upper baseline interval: 69.6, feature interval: 68.9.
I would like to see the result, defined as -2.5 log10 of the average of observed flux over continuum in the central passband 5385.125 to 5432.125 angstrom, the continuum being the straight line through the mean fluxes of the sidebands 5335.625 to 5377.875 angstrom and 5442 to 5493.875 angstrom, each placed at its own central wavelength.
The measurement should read 0.03 mag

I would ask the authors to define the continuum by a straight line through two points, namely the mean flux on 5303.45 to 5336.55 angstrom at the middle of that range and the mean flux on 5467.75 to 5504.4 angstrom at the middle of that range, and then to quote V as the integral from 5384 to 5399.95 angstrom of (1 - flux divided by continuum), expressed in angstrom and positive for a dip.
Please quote 0.4 angstrom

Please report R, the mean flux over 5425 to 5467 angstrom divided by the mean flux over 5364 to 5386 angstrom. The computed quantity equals 1.01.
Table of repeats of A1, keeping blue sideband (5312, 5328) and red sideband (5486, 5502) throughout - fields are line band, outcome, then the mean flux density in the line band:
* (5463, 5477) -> 0.3 angstrom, 70.7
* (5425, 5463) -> 0.6 angstrom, 70.4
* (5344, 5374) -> -0.3 angstrom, 70.7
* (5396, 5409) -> 0.9 angstrom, 66.1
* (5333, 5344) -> 0.3 angstrom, 67.6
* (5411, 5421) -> 0.1 angstrom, 70.4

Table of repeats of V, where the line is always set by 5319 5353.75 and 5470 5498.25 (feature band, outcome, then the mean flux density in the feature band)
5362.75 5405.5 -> -0.2 angstrom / 68.8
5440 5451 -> -0.2 angstrom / 70.7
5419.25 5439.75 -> -0.1 angstrom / 69.9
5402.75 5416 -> 0.4 angstrom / 67.1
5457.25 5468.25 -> -0.2 angstrom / 71.4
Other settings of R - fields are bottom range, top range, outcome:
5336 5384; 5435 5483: 1.01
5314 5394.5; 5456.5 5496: 1.02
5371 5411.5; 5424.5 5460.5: 1.03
